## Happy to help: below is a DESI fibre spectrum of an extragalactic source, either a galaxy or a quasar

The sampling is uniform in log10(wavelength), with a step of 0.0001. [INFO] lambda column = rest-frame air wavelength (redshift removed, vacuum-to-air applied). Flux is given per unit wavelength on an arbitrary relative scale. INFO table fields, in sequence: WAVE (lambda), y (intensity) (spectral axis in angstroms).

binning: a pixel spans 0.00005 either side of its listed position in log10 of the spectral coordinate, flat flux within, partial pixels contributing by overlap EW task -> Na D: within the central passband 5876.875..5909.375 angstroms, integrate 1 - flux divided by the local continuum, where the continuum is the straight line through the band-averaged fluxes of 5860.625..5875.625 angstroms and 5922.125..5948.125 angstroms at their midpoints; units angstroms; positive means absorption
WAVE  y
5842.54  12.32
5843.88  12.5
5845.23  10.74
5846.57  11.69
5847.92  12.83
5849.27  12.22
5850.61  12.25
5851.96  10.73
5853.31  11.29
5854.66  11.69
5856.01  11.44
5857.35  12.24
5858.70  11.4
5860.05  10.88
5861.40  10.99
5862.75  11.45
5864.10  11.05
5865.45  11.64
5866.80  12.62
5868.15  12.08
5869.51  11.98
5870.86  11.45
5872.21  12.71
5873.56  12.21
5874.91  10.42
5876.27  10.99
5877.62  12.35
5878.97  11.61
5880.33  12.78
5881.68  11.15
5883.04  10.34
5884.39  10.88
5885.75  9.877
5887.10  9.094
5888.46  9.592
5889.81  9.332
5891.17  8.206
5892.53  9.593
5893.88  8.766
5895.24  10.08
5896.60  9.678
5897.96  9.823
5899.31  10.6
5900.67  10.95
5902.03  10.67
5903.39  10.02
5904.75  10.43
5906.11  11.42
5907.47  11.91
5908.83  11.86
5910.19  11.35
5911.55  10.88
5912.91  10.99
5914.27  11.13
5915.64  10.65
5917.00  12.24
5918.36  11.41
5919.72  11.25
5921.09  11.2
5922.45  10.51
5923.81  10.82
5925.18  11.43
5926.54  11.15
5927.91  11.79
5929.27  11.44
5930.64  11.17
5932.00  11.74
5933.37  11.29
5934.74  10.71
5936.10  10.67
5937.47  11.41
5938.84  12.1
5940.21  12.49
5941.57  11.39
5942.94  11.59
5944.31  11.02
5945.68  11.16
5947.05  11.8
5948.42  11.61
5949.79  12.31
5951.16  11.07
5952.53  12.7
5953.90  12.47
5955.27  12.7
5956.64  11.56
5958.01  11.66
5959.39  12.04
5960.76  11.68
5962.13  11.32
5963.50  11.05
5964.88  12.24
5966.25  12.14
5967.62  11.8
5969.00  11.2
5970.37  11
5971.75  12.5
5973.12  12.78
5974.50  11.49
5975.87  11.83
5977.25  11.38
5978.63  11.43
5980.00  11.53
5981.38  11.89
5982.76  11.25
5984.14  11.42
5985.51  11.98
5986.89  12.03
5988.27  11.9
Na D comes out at 3.1 angstroms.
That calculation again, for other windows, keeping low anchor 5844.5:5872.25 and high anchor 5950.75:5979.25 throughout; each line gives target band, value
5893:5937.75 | 3.06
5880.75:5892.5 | 1.85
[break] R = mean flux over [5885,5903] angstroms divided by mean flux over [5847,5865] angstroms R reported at 0.84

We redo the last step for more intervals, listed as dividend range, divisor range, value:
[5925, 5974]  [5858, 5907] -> 1.08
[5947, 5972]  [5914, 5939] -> 1.05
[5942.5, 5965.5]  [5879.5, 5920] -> 1.11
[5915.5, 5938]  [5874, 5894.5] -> 1.09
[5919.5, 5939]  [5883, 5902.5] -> 1.14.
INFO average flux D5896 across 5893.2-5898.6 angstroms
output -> 9.58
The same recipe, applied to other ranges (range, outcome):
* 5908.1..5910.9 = 11.6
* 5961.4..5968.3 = 11.7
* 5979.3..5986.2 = 11.6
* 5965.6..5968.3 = 12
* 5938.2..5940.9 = 12.3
